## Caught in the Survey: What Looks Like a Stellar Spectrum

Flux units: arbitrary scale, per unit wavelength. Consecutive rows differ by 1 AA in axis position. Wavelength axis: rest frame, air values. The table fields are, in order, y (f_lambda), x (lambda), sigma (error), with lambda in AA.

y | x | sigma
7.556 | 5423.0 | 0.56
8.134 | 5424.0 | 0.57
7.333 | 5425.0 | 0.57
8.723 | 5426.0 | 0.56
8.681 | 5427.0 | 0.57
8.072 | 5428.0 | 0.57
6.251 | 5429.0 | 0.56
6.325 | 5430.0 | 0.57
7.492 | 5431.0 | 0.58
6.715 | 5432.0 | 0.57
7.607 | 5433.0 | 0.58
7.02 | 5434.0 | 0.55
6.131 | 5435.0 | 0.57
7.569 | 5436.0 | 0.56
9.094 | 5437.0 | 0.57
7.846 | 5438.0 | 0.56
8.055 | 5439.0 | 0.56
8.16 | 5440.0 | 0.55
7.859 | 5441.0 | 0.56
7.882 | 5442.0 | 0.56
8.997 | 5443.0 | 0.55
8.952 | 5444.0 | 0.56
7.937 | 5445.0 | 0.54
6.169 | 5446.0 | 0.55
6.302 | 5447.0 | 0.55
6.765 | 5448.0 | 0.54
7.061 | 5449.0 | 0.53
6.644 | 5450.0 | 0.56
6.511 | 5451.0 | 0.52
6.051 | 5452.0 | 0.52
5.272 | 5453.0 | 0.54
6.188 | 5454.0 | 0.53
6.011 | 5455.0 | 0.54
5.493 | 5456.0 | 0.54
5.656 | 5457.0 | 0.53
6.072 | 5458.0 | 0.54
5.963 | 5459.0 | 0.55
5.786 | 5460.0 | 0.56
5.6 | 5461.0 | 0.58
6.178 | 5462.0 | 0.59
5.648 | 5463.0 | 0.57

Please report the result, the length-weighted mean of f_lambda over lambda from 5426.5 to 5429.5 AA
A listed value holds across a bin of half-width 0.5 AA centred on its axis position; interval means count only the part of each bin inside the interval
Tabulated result 7.67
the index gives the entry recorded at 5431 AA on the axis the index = 7.492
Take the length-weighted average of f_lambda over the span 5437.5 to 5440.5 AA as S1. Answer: 8.02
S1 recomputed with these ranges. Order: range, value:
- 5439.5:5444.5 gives 8.37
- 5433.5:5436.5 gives 6.91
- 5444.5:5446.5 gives 7.05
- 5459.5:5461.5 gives 5.69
